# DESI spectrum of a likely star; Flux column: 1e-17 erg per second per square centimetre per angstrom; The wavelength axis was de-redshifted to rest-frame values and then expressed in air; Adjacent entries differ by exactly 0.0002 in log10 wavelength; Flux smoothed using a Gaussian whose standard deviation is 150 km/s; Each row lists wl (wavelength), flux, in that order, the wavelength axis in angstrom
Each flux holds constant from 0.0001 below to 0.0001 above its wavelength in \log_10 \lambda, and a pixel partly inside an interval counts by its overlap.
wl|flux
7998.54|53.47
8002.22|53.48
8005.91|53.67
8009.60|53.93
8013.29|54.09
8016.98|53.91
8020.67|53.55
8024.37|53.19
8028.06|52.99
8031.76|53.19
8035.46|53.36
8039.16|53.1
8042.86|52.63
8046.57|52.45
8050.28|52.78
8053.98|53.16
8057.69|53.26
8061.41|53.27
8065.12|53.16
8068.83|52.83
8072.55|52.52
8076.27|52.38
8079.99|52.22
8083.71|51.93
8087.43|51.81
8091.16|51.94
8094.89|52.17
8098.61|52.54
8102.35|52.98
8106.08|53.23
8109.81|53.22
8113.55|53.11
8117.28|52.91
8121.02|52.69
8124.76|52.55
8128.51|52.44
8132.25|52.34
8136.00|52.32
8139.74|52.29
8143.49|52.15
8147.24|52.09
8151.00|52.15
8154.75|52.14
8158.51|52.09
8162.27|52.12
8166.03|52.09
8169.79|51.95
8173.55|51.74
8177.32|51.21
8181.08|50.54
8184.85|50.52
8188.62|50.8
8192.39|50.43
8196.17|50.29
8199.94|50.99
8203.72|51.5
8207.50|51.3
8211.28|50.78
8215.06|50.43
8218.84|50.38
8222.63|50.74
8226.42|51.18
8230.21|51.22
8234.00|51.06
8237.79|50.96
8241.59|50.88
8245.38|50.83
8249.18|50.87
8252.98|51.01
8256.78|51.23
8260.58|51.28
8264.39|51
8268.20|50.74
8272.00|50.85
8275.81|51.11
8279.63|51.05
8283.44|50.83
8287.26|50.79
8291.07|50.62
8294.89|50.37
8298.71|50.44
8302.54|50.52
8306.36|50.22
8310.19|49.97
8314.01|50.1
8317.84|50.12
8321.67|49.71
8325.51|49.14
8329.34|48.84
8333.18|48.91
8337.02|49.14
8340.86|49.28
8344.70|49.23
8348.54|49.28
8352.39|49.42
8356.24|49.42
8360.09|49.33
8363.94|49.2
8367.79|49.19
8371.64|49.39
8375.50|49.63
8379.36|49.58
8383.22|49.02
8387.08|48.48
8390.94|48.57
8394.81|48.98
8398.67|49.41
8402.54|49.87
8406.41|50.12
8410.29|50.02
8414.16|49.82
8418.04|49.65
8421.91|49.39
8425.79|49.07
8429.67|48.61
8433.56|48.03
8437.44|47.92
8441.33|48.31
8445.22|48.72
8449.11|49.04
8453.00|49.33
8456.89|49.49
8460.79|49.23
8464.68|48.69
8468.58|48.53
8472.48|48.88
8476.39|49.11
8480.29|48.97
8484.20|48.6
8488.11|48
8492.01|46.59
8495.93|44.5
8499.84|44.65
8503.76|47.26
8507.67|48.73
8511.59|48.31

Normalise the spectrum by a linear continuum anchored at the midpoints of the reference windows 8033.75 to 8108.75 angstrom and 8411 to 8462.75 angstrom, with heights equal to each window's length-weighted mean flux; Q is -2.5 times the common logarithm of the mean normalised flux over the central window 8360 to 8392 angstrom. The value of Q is 0.01 mag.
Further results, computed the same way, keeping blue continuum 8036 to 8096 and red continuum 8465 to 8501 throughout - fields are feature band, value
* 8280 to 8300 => -0.02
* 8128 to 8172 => -0.01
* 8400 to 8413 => -0.03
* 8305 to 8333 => 0.00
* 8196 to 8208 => 0.00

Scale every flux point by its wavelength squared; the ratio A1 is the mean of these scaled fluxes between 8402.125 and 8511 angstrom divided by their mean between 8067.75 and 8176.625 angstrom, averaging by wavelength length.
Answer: 1.0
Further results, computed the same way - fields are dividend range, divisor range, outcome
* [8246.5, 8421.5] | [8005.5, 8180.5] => 1.01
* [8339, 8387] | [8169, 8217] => 1.01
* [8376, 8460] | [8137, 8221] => 1.01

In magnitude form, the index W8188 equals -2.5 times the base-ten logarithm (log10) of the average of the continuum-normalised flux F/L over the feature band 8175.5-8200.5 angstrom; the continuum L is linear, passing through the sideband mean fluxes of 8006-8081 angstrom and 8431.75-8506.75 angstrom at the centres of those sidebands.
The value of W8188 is 0.02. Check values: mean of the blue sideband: 53.1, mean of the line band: 50.7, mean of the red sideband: 48.1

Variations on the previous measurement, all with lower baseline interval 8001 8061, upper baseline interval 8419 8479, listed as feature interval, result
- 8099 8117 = -0.01 mag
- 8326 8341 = 0.02 mag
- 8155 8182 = 0.00 mag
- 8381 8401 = 0.01 mag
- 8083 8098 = 0.01 mag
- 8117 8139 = -0.01 mag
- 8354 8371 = 0.01 mag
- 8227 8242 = 0.00 mag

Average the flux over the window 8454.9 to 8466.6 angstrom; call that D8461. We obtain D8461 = 49.2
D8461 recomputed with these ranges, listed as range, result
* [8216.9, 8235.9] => 50.9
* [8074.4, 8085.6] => 52.2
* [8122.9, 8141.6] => 52.4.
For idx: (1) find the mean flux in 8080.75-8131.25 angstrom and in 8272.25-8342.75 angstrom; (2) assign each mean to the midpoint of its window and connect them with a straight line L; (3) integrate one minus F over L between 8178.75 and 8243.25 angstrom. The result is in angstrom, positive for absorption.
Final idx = 0.6 angstrom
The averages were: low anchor 52.6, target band 50.8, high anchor 50.1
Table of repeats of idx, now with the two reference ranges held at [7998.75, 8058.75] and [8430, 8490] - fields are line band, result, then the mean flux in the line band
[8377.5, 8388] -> 0.10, 49.1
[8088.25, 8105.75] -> 0.04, 52.4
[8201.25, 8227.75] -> 0.22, 50.9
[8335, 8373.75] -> 0.43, 49.3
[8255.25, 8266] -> -0.07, 51.2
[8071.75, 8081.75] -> 0.08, 52.4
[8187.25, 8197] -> 0.20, 50.5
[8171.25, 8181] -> 0.08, 51.3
